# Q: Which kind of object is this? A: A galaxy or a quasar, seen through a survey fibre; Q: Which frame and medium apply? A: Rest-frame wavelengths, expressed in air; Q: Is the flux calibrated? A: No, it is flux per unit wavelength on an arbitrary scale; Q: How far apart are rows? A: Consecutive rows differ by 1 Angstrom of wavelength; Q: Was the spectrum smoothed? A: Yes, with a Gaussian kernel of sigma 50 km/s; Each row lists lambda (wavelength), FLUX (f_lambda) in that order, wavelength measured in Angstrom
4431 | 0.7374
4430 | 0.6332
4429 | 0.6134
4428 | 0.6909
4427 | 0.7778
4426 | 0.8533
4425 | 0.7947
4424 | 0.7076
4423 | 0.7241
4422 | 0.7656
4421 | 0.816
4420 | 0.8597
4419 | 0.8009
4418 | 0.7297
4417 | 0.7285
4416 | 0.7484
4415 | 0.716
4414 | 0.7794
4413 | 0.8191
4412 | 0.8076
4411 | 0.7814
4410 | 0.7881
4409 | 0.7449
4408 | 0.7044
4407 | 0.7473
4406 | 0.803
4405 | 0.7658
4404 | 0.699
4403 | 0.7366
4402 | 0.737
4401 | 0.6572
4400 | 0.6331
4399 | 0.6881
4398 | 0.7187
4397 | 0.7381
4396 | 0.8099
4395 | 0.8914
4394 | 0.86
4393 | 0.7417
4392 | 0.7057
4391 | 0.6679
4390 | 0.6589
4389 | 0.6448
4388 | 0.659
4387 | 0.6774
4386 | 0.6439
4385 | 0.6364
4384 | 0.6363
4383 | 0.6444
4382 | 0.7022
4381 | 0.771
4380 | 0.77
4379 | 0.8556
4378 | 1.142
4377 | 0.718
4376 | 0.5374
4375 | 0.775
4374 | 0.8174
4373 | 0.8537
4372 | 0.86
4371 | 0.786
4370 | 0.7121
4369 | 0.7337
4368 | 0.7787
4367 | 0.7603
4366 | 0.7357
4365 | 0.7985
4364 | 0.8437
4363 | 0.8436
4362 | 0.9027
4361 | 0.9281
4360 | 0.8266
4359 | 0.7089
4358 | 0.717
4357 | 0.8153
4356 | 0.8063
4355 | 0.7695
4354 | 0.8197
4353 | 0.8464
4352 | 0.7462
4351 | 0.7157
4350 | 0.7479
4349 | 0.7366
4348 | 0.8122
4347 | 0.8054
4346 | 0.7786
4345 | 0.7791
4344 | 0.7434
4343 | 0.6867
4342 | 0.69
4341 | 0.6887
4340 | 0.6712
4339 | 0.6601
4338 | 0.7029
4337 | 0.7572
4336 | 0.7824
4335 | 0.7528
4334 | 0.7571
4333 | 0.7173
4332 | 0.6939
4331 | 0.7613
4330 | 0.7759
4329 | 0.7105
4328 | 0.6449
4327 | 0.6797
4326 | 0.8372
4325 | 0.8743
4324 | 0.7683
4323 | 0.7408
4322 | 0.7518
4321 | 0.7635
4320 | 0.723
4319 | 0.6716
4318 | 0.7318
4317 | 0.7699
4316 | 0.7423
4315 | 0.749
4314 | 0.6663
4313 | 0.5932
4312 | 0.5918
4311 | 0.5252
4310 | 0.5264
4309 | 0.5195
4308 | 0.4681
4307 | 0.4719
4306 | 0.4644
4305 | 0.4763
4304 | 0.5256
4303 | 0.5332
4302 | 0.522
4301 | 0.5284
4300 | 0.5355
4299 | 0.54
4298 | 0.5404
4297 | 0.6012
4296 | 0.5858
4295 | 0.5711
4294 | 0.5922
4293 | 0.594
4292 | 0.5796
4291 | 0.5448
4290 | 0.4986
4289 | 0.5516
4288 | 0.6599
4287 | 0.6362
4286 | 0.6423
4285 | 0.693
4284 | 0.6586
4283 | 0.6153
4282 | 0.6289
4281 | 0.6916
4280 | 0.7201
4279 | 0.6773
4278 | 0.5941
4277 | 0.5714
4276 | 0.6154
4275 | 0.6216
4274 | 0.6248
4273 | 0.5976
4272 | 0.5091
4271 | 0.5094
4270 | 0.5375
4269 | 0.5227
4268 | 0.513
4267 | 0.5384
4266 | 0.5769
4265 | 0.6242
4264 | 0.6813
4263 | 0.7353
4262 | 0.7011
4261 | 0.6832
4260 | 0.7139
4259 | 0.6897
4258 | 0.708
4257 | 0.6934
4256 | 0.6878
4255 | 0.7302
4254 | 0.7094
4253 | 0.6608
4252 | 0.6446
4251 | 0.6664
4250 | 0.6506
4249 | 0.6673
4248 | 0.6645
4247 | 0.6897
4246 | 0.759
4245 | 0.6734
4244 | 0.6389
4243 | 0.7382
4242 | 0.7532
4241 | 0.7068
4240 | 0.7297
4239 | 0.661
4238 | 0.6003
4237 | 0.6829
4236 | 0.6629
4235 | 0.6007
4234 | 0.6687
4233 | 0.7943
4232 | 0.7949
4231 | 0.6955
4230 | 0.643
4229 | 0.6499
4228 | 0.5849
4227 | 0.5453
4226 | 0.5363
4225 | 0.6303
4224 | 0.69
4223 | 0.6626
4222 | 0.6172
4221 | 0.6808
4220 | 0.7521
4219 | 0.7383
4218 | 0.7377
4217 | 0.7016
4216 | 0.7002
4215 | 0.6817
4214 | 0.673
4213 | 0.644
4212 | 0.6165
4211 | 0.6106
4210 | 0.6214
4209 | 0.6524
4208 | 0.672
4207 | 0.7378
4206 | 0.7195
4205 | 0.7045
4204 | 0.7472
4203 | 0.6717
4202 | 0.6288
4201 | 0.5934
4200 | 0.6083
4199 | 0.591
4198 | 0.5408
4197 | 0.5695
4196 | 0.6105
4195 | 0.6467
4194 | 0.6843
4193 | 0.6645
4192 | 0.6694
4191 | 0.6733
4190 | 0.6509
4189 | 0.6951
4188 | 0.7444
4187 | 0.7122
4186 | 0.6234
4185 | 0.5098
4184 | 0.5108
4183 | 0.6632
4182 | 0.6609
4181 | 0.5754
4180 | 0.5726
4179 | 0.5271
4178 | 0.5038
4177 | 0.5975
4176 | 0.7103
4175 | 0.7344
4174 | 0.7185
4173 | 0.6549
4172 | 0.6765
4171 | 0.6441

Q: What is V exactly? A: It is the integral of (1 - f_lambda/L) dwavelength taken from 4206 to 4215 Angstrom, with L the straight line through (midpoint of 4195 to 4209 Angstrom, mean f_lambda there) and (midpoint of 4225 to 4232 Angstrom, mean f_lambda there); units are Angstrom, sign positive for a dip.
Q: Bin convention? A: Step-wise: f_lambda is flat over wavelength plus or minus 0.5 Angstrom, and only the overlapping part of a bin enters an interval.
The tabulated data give -0.3 Angstrom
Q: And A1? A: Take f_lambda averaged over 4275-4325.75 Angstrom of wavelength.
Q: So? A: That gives 0.618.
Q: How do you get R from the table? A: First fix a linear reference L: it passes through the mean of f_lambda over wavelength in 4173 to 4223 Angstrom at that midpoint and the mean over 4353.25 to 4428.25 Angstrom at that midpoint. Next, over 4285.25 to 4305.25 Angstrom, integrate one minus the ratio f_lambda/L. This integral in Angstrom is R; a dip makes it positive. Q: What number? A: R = 4.0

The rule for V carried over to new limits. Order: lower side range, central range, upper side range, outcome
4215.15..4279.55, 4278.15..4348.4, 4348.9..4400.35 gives 5.5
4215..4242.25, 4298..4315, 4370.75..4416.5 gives 4.1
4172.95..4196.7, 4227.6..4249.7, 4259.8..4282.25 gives -2.2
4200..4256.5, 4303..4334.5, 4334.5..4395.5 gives 2.8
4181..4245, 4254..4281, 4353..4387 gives 2.6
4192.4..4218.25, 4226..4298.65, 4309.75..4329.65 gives 4.1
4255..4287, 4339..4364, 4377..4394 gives -2.7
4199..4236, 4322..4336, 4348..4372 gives 0.2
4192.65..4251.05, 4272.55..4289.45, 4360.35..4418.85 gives 1.5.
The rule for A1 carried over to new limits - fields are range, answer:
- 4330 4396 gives 0.757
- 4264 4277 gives 0.571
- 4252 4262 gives 0.695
